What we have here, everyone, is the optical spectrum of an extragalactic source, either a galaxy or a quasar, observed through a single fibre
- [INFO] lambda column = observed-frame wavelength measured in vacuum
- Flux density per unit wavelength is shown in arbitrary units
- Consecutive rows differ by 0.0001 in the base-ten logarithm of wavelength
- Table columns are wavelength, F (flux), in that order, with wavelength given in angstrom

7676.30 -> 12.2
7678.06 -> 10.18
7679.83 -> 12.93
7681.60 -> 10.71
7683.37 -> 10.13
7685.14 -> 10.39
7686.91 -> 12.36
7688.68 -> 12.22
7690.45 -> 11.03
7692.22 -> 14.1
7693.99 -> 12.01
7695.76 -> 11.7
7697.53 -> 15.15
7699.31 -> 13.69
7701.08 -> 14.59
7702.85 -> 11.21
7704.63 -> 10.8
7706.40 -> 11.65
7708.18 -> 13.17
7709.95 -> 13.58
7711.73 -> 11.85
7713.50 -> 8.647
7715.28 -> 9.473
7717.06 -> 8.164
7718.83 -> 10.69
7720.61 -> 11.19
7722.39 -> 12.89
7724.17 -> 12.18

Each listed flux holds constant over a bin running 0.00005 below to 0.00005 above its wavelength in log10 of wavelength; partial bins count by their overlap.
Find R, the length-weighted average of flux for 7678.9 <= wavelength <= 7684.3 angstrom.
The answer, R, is 11.2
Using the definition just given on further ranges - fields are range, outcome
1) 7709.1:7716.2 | 10.9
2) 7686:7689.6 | 12.3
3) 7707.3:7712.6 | 12.9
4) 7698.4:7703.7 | 13.2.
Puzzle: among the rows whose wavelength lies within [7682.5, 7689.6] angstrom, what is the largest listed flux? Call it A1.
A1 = 12.36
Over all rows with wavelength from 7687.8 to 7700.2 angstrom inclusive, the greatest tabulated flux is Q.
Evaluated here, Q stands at 15.15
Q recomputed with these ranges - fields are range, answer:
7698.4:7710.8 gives 14.59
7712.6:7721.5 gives 11.19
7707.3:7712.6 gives 13.58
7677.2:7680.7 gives 12.93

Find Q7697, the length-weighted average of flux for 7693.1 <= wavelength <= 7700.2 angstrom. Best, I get 13.1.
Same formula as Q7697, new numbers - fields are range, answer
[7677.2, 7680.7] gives 11.6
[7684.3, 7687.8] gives 11.4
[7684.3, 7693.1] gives 12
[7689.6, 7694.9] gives 12.4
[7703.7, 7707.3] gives 11.2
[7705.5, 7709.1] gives 12.4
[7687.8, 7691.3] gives 11.6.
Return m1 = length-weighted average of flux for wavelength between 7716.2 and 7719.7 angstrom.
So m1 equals 9.45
